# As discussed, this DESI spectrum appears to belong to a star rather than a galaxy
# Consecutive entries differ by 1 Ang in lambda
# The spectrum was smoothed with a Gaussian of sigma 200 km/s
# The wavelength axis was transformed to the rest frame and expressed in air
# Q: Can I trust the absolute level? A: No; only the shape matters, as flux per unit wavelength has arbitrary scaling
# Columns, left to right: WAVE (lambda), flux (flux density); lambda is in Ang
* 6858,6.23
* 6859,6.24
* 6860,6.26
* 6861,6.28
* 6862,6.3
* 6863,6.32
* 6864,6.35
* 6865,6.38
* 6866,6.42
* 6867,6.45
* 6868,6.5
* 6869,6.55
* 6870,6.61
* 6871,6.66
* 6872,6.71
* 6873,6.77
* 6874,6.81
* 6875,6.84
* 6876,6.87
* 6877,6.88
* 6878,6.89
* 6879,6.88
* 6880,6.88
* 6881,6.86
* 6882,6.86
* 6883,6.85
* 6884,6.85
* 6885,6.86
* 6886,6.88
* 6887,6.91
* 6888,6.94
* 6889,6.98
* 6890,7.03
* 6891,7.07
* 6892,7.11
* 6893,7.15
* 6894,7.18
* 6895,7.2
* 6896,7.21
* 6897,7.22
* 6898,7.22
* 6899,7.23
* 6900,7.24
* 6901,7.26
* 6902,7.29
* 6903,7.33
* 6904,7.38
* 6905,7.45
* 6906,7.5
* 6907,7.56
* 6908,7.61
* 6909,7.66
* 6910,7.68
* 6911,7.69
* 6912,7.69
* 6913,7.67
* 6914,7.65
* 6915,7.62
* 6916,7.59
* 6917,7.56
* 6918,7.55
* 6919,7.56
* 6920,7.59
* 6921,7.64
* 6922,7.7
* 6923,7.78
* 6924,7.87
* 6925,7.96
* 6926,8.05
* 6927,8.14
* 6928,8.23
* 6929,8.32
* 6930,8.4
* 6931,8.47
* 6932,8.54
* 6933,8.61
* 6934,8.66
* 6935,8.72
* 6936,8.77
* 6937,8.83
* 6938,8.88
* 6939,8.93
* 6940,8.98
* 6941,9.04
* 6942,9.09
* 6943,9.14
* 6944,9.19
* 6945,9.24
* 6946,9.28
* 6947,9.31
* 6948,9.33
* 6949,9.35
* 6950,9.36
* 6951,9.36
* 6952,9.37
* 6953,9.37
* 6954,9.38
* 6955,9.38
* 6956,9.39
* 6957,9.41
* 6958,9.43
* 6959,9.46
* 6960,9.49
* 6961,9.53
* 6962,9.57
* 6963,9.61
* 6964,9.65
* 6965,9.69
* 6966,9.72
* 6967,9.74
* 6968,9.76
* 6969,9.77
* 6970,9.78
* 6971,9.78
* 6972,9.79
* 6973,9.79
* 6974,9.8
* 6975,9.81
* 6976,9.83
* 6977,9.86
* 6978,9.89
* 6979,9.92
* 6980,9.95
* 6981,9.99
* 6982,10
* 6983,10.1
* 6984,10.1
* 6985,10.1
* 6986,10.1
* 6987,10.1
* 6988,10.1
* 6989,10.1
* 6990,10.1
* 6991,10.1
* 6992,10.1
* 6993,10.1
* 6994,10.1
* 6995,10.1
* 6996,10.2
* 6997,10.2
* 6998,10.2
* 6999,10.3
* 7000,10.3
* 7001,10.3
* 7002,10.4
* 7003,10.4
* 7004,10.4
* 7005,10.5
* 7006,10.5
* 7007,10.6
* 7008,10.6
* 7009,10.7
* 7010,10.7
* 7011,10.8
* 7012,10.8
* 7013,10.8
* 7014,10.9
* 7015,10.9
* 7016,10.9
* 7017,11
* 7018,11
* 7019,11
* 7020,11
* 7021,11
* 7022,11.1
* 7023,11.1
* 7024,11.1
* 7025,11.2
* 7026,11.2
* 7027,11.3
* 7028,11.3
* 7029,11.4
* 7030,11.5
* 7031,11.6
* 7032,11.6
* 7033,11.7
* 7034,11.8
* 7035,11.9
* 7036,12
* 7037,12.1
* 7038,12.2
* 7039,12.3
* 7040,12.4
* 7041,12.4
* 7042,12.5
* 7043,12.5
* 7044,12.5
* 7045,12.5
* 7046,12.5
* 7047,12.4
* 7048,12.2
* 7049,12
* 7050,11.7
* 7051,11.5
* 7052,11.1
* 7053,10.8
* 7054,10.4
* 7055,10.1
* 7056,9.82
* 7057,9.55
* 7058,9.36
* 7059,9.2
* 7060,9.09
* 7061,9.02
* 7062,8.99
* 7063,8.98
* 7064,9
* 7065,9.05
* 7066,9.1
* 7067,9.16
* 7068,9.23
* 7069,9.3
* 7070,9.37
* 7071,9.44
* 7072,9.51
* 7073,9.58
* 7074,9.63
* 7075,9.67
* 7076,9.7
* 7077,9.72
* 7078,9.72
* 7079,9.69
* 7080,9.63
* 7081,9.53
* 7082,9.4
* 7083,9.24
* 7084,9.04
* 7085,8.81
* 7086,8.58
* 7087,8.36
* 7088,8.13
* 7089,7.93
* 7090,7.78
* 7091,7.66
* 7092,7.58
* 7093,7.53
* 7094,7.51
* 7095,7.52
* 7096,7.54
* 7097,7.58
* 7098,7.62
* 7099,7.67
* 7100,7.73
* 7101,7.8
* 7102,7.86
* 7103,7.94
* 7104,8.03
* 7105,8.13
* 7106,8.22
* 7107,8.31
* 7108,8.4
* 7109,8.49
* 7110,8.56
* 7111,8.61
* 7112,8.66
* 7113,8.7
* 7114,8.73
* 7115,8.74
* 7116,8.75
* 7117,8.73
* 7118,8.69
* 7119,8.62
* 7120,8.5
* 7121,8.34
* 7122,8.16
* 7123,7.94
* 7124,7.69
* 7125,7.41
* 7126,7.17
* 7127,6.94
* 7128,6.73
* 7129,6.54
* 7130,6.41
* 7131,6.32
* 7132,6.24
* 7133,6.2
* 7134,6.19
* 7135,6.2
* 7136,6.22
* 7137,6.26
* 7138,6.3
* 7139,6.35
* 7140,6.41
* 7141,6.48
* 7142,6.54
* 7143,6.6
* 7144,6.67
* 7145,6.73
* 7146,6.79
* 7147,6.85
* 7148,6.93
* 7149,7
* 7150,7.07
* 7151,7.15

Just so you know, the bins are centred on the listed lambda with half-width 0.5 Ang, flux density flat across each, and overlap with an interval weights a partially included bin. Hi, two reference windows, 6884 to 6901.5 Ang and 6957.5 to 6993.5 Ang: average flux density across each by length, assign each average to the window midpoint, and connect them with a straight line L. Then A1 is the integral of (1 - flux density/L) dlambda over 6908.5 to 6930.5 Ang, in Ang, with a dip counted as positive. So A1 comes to 0.5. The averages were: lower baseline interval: 7.09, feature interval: 7.8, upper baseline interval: 9.85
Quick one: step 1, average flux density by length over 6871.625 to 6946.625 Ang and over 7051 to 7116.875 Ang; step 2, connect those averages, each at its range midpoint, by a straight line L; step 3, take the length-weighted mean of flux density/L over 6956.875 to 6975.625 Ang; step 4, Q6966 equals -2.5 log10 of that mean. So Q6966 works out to -0.20 mag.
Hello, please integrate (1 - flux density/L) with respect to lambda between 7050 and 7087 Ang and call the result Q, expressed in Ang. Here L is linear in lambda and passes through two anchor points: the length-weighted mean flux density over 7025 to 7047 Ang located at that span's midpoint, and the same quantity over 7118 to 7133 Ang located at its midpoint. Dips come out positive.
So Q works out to 2.7 Ang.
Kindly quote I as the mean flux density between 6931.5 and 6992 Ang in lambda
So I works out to 9.53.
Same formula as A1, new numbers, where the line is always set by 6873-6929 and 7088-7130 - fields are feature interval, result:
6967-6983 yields -4.9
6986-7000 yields -4.7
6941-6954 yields -3.1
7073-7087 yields -2.7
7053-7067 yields -2.9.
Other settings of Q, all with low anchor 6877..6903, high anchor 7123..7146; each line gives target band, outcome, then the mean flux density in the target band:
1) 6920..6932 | -1.8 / 8.05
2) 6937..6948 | -3.4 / 9.11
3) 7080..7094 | -3.7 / 8.44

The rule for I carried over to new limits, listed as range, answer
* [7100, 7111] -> 8.17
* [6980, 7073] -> 10.7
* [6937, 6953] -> 9.18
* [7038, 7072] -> 10.6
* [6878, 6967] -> 8.15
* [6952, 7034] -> 10.3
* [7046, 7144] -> 8.5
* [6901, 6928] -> 7.65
